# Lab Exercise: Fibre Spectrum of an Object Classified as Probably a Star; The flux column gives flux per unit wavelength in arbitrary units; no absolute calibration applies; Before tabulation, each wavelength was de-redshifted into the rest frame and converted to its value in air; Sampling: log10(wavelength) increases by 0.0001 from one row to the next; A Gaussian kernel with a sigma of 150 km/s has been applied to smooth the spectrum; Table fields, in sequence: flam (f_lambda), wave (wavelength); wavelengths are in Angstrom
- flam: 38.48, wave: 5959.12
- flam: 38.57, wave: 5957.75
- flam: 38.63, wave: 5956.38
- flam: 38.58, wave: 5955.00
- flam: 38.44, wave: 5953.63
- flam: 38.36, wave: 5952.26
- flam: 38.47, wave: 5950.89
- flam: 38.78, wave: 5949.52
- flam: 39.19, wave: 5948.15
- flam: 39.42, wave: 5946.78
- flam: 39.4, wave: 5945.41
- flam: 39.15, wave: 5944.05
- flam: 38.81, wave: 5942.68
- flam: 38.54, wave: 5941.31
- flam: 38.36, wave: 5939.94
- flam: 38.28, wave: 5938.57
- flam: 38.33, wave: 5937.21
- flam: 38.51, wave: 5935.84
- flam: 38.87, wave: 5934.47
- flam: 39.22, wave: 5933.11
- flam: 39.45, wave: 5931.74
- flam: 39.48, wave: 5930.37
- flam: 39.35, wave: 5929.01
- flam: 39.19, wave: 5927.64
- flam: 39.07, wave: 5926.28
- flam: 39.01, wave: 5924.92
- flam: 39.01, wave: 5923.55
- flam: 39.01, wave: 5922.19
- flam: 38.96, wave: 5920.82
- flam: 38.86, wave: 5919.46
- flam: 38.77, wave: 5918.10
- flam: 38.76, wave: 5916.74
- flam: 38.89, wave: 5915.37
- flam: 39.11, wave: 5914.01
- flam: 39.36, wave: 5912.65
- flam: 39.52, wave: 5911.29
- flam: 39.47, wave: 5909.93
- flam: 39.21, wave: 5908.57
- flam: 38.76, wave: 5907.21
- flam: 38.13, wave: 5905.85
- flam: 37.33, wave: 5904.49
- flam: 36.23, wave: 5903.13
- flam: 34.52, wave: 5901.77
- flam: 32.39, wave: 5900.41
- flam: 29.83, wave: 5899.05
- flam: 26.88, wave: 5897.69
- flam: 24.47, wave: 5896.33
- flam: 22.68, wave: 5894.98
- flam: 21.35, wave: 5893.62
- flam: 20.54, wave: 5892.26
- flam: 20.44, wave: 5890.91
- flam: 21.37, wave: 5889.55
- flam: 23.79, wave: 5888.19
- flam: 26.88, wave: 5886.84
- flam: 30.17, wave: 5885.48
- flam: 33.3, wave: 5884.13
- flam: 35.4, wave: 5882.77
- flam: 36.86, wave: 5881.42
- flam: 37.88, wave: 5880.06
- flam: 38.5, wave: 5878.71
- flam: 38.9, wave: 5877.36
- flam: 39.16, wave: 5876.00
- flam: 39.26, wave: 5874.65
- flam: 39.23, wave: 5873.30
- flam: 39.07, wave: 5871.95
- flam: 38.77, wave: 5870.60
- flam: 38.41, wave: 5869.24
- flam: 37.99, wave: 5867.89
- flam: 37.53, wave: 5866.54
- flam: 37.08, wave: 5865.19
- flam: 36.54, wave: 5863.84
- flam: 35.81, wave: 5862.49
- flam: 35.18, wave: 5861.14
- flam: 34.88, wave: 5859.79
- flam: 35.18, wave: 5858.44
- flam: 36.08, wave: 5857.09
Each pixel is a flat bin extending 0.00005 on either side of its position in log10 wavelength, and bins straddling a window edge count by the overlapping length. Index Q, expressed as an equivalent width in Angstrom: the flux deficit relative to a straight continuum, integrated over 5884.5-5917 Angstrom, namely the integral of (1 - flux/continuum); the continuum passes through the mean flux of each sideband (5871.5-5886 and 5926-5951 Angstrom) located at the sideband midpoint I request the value 5.4 Angstrom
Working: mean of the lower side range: 37.1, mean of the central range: 31.6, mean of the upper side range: 39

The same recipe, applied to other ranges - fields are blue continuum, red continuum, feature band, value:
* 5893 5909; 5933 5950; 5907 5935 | -3.1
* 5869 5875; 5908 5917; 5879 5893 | 3.6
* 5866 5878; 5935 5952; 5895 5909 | 2.0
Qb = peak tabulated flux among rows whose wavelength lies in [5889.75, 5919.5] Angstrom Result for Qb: 39.52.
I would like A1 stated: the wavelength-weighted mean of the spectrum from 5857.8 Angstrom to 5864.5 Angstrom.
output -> 35.5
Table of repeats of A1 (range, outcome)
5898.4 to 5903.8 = 33.2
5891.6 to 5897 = 22.3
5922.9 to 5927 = 39.1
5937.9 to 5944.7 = 38.6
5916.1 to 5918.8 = 38.8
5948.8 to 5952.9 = 38.5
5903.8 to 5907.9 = 38.1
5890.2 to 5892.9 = 20.5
